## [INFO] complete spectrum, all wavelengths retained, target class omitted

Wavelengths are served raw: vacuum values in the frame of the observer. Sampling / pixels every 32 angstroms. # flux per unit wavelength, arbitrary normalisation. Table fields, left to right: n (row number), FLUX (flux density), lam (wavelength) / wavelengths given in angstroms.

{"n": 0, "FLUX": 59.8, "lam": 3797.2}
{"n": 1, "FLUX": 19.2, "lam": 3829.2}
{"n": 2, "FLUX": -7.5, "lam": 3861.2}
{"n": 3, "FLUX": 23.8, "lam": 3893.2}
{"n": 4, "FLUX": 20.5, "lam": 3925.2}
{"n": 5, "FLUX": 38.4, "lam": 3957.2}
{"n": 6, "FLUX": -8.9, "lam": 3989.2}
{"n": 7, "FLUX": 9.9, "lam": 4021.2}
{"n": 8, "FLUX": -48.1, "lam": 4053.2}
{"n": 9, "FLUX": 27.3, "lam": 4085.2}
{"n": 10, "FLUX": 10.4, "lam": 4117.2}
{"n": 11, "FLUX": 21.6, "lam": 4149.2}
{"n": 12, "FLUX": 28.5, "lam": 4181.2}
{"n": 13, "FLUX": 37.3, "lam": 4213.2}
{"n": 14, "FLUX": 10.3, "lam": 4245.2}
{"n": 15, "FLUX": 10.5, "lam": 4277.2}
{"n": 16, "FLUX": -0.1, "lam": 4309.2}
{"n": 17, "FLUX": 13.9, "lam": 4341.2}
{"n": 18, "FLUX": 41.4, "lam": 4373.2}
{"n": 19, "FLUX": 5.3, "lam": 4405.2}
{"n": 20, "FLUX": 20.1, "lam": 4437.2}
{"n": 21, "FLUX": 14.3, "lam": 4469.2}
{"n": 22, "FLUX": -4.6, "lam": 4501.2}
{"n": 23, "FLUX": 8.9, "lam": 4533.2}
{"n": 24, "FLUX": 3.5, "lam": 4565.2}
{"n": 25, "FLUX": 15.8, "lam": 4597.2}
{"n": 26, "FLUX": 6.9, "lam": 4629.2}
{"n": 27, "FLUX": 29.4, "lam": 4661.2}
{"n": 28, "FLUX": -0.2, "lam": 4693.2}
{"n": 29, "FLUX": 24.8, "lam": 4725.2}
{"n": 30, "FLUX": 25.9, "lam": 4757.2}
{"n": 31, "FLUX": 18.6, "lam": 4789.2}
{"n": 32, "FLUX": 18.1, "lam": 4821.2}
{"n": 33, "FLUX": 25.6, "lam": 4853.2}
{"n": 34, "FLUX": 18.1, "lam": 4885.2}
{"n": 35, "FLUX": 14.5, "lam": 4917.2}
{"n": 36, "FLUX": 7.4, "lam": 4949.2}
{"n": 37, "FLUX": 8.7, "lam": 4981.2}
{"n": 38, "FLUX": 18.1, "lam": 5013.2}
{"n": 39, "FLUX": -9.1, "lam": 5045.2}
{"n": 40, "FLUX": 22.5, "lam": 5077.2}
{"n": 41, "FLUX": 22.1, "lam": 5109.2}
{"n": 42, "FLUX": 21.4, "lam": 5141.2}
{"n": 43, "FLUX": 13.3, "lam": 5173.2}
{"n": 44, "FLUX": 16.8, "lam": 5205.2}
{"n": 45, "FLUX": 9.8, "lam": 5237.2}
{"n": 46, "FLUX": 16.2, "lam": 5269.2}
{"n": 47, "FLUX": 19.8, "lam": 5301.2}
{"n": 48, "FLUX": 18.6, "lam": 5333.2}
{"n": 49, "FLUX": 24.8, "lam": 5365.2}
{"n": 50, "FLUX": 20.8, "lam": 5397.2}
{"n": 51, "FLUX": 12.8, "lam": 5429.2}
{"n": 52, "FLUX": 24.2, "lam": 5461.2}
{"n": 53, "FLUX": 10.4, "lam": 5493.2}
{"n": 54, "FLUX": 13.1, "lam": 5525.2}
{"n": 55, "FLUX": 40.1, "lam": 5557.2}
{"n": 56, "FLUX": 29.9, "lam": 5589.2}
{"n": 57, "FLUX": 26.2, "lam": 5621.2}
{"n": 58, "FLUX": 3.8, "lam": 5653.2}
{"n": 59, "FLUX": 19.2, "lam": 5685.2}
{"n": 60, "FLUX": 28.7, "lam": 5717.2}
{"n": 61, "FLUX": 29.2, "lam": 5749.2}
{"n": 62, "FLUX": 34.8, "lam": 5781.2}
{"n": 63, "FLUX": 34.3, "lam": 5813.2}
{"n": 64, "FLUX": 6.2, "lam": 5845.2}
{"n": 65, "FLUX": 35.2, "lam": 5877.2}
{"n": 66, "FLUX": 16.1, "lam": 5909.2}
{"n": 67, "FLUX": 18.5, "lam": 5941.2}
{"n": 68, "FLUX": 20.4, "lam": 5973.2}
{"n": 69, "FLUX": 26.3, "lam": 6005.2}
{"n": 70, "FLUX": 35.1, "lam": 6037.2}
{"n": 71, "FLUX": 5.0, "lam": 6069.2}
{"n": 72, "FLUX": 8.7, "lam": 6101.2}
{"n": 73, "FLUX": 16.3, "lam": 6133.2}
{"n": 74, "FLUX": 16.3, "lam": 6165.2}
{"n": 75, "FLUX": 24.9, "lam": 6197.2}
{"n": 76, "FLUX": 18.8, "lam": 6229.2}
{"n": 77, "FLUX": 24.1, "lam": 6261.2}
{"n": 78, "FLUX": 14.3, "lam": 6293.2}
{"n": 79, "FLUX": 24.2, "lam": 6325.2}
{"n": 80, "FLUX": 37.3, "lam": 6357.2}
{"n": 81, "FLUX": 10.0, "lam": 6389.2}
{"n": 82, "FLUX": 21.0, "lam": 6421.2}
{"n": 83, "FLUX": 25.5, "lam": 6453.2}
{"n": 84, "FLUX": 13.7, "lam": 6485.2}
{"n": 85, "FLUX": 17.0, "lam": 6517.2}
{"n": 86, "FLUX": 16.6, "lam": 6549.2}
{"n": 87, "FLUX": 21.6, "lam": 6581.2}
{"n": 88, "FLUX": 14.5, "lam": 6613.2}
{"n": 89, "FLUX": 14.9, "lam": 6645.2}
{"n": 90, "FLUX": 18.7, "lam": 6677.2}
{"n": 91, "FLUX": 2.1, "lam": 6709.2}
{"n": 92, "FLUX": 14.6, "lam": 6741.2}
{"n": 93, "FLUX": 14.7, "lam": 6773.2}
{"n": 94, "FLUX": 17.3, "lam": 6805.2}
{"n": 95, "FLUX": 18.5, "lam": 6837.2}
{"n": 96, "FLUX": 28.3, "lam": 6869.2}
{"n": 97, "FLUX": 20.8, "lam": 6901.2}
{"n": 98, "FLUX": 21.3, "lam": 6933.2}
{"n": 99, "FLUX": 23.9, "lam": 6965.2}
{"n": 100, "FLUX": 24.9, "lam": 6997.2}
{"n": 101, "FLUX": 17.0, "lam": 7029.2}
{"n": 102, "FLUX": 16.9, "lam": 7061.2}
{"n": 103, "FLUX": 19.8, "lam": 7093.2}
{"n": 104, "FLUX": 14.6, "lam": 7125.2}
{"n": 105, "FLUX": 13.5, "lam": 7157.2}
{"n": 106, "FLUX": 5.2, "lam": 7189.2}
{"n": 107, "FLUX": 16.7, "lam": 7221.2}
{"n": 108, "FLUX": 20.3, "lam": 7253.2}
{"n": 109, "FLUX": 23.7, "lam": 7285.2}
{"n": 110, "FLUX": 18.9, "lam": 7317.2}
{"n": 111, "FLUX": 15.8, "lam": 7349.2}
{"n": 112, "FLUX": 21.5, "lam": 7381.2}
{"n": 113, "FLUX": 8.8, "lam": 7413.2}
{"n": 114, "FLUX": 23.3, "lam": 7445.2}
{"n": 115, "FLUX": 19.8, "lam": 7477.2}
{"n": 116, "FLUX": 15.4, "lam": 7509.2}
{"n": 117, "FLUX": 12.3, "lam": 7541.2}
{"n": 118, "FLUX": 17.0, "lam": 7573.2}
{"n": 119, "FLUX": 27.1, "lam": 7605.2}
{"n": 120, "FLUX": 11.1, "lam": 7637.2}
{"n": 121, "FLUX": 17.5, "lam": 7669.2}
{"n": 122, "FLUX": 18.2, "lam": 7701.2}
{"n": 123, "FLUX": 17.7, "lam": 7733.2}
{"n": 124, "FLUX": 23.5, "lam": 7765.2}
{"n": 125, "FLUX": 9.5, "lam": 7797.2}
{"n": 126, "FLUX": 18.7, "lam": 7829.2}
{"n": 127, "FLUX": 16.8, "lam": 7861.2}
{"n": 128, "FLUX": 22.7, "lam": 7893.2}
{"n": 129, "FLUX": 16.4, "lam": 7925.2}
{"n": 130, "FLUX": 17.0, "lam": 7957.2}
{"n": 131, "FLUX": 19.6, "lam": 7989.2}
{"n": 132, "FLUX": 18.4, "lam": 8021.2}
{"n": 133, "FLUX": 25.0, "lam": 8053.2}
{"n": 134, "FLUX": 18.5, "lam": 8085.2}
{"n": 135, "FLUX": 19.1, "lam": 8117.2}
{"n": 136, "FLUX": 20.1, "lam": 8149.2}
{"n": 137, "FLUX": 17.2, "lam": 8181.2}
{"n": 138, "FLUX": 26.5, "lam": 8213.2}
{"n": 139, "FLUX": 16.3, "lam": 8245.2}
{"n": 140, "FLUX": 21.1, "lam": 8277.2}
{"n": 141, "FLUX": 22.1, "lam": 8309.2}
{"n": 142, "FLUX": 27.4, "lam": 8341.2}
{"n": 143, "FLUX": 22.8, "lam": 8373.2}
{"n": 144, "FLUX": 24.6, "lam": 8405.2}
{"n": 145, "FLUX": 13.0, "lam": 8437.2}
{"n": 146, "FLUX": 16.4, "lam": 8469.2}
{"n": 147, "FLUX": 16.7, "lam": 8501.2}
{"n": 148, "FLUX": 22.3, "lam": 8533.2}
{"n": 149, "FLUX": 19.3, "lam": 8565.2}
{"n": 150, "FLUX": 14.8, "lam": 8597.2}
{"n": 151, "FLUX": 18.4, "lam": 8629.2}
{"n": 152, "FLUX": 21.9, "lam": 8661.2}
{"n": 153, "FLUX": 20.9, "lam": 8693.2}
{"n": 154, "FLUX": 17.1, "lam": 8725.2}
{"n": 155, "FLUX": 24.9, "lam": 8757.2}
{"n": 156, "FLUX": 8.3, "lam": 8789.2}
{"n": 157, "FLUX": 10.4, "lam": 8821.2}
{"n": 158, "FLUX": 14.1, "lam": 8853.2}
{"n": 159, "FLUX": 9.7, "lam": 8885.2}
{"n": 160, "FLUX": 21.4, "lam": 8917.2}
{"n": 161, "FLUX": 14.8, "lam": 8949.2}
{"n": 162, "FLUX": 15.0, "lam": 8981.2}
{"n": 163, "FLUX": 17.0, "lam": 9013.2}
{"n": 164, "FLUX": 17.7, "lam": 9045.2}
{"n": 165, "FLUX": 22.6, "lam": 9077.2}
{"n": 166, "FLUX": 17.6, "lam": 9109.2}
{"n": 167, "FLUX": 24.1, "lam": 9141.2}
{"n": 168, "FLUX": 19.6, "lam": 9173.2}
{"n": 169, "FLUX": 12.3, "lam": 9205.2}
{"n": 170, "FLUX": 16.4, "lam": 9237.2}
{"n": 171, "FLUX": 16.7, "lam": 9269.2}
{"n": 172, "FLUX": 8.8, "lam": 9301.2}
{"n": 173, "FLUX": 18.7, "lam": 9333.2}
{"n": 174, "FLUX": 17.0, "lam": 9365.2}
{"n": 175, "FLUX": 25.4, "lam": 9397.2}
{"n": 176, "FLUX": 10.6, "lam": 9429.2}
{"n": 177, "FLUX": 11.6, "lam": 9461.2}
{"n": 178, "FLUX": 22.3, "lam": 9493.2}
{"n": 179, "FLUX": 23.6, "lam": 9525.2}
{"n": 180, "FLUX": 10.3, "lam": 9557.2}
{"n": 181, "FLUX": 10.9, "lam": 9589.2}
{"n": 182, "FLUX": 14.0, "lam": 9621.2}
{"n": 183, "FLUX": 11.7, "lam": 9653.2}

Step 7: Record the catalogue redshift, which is 0.27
